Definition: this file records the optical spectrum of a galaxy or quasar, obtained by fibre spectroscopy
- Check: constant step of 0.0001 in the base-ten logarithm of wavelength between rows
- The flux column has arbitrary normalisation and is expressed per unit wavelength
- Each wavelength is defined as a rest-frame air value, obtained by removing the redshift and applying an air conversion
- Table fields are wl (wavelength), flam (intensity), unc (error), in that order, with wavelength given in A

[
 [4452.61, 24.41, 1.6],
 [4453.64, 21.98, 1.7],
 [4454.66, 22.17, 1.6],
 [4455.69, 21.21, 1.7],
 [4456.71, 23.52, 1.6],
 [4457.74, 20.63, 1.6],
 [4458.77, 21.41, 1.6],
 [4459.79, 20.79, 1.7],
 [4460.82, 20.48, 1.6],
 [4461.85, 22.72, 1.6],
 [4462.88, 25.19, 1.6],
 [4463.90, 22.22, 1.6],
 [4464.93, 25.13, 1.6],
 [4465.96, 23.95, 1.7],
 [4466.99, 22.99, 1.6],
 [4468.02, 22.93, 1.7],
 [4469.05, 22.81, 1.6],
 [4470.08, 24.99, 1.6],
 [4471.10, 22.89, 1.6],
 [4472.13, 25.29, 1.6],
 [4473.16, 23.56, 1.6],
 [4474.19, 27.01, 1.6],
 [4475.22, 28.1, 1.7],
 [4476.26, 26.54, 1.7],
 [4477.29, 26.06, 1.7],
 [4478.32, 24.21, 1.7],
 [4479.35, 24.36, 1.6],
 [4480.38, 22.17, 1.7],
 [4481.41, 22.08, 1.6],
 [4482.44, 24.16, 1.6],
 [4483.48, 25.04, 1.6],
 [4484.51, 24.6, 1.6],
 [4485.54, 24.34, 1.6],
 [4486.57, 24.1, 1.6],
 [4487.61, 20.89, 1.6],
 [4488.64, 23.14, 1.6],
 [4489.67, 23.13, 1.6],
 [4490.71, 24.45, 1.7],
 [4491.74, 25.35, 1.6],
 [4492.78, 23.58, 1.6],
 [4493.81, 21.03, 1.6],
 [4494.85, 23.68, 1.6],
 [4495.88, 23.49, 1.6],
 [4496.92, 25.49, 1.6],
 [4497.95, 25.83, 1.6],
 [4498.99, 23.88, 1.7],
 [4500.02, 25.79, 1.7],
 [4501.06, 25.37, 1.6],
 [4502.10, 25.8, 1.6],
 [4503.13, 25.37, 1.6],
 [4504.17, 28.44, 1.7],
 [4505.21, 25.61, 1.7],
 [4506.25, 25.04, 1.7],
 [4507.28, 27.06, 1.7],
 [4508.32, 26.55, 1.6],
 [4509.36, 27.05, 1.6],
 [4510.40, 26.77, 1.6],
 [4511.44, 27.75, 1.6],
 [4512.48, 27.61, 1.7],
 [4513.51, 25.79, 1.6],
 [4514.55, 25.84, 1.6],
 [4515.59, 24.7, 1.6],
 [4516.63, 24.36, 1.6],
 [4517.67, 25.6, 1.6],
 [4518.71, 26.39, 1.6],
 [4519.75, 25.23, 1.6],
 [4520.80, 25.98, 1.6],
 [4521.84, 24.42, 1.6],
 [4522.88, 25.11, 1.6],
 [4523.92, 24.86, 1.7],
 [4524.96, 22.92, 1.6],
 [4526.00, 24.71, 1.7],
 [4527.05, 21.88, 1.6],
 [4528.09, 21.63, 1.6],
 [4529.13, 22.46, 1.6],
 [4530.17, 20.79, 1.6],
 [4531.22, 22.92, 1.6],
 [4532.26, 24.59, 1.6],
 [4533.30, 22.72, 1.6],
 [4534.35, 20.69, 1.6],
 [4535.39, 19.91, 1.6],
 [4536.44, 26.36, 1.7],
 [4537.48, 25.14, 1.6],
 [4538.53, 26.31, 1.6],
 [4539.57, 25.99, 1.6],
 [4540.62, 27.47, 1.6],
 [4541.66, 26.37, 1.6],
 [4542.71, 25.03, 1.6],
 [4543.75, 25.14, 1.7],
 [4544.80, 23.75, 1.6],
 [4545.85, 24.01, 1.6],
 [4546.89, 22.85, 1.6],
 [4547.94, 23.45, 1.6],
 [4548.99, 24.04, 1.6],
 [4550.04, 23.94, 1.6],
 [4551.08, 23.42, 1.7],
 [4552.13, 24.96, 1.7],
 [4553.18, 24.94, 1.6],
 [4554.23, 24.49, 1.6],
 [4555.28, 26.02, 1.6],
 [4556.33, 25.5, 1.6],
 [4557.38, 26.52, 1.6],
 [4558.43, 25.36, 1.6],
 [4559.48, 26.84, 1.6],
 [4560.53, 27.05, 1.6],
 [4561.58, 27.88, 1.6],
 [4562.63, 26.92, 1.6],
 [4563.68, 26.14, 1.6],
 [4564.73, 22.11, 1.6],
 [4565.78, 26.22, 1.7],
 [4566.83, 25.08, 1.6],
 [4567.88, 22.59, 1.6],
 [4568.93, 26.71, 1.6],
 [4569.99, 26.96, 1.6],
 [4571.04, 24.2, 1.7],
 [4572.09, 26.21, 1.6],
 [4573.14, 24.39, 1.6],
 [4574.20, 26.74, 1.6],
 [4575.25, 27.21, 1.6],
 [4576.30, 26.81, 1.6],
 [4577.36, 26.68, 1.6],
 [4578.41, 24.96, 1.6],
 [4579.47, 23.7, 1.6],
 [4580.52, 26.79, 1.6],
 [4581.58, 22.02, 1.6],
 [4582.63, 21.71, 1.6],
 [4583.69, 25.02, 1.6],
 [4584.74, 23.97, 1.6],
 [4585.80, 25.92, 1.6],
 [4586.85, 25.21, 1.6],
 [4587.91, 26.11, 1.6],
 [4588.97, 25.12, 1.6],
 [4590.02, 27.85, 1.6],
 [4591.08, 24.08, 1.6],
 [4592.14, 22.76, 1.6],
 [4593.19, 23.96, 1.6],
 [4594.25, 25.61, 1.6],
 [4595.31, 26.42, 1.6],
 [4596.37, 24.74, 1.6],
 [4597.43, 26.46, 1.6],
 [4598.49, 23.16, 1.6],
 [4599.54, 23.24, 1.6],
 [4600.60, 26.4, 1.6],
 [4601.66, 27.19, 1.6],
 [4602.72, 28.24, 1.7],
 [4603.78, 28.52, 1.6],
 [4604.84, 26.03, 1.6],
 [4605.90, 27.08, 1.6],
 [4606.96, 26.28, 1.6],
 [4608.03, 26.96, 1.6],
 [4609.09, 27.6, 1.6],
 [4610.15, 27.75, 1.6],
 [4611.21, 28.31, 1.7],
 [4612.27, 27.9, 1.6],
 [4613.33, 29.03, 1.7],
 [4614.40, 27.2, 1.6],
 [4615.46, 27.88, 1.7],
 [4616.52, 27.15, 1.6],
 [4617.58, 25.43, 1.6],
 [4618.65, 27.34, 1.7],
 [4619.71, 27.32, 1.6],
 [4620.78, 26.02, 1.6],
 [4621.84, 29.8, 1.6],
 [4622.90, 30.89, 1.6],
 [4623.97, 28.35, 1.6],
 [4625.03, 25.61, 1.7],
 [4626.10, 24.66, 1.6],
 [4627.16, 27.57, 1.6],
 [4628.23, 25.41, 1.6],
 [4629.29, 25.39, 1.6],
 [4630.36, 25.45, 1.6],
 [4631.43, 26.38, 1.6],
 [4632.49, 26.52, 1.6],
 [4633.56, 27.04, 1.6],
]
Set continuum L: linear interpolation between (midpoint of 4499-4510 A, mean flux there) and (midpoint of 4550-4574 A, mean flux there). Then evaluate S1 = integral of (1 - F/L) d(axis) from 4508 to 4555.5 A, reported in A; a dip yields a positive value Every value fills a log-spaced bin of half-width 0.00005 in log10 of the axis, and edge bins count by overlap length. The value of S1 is 2.2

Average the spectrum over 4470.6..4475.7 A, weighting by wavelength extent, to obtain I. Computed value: 25.4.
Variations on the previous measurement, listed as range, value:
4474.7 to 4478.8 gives 26.2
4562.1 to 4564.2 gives 26.5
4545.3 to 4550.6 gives 23.7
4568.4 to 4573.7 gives 25.7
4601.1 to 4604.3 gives 28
